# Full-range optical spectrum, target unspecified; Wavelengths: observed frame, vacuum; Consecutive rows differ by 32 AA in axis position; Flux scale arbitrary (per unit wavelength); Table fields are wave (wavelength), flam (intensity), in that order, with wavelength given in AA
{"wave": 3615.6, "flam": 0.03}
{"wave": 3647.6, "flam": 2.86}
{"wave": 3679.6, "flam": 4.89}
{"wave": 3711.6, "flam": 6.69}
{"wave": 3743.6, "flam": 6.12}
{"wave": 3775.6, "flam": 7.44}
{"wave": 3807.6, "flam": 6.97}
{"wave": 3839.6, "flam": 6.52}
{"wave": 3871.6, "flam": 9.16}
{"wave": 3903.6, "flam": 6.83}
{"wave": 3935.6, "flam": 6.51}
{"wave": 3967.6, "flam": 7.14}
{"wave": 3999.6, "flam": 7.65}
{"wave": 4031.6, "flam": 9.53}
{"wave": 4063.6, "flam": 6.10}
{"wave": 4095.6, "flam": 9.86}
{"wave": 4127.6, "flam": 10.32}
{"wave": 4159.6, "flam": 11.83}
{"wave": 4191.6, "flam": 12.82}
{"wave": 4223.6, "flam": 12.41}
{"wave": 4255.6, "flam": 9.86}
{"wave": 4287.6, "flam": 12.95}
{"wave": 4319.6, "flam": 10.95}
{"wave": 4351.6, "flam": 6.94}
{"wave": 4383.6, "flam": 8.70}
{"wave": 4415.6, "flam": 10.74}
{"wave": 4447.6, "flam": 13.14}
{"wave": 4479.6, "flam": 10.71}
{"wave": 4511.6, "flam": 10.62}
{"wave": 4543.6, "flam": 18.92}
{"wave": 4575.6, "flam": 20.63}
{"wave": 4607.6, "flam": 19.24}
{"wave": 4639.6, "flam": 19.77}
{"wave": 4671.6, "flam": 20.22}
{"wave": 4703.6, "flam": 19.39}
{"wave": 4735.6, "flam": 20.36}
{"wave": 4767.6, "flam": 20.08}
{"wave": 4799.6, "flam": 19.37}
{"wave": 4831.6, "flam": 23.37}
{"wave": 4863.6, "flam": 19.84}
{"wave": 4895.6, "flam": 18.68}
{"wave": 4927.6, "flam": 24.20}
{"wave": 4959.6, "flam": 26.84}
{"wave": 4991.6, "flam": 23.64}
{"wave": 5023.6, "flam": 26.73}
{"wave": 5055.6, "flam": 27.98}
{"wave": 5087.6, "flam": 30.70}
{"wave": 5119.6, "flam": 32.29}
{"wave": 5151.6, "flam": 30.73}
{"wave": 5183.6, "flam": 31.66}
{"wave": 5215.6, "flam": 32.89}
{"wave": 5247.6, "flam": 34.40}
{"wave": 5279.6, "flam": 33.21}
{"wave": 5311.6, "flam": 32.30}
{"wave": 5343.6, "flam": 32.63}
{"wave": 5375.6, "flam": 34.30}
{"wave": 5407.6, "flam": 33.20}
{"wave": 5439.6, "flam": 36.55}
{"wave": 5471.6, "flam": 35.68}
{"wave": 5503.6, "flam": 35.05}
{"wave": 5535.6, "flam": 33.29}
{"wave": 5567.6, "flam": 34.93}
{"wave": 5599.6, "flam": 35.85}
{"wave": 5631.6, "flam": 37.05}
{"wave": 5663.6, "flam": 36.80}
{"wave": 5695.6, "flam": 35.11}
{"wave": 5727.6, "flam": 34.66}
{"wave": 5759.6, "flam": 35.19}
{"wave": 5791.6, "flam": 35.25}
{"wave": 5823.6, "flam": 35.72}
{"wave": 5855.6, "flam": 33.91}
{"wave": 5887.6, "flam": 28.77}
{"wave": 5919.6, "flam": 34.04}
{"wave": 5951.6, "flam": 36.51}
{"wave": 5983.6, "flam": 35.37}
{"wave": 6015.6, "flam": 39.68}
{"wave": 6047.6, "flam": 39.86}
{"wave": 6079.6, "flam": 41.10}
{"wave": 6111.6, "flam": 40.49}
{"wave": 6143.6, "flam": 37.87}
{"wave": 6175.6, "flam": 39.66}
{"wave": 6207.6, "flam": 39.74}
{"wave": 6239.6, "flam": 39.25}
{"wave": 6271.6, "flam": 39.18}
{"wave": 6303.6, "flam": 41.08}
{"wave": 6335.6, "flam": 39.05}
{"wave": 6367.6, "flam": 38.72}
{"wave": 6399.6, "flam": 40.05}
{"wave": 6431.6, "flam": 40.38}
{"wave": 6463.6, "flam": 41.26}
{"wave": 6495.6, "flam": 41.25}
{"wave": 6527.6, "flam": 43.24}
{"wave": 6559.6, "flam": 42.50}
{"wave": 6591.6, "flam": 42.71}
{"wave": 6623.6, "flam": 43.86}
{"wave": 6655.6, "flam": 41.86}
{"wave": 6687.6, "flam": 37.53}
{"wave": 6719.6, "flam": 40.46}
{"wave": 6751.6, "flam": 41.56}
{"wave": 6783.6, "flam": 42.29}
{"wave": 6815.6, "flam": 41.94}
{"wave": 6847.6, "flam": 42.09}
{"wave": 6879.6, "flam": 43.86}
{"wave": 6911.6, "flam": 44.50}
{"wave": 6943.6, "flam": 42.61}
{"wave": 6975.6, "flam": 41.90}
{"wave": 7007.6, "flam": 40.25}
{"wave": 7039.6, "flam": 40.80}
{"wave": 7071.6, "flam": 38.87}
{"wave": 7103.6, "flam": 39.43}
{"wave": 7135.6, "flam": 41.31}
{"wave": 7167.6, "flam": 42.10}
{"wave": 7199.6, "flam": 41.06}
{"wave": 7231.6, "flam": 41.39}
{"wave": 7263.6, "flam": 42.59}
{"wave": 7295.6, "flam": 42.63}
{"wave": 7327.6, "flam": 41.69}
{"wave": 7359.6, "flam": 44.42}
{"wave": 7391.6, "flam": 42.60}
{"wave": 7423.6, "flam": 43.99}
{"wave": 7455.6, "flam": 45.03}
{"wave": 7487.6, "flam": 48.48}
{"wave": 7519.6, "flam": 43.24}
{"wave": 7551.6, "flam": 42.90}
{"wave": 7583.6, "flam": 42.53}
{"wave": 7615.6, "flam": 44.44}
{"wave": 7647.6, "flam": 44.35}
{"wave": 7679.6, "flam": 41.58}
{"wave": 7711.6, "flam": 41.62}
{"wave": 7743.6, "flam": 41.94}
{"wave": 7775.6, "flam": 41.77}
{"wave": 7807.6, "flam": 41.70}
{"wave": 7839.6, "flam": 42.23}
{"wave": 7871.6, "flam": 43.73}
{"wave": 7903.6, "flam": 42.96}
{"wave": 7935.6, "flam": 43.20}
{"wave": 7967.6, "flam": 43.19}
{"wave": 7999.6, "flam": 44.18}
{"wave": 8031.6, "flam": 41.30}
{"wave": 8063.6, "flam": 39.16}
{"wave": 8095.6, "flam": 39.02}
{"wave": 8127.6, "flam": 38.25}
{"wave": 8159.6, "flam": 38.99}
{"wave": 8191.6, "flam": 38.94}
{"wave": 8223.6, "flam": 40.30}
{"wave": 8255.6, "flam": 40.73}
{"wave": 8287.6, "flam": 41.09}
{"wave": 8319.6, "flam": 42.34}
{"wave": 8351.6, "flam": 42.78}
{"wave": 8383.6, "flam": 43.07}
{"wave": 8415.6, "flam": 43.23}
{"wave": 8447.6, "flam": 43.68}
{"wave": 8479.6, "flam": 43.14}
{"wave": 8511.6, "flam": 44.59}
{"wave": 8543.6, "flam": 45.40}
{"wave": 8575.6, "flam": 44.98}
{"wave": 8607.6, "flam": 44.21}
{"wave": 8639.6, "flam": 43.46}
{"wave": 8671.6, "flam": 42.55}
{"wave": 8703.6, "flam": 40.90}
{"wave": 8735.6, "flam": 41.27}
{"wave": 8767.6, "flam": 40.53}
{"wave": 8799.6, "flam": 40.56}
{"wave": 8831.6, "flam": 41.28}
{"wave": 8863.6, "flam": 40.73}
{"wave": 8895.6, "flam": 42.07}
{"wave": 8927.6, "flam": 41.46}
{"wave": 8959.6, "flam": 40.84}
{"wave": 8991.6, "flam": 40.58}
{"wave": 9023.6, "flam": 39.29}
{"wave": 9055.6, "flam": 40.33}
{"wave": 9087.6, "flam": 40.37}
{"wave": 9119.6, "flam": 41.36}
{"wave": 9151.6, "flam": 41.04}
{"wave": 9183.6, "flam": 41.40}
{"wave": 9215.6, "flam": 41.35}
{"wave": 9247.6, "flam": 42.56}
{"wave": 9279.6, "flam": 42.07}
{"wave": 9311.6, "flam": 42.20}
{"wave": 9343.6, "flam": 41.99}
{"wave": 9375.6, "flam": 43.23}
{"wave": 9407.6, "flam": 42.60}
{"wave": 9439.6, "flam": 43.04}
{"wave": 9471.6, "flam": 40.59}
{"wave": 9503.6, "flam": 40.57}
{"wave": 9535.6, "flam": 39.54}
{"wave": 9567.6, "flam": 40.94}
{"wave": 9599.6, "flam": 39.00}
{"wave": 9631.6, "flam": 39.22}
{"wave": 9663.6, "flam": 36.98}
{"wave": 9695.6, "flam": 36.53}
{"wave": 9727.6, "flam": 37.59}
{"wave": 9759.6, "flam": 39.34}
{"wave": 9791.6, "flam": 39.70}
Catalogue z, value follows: 0.14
